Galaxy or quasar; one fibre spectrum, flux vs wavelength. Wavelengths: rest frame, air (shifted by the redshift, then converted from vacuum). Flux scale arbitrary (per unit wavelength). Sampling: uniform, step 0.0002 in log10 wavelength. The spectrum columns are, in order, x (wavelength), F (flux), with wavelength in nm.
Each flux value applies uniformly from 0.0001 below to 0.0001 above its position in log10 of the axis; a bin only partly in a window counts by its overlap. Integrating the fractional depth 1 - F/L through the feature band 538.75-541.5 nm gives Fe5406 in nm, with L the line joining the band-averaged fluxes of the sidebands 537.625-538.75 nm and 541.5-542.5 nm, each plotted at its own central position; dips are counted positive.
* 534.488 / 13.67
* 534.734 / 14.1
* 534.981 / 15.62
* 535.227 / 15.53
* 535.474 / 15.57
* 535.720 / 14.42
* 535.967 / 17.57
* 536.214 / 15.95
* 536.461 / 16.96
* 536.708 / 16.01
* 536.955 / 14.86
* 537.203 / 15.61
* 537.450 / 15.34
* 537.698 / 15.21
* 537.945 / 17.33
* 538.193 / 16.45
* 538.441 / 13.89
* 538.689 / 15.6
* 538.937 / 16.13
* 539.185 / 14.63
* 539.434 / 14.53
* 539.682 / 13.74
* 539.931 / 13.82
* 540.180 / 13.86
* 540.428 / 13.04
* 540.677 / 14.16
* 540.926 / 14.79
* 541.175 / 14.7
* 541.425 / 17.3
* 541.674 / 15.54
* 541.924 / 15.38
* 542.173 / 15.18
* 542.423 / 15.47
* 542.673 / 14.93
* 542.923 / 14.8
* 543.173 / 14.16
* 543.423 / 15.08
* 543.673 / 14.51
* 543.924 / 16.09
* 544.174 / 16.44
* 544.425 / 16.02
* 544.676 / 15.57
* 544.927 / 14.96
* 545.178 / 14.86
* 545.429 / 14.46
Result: 0.18 nm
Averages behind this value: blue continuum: 15.7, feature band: 14.6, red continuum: 15.5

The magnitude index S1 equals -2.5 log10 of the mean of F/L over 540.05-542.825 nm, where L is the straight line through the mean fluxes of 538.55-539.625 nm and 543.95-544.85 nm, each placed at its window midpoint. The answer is 0.04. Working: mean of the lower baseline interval 15.1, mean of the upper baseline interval 16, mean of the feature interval 14.9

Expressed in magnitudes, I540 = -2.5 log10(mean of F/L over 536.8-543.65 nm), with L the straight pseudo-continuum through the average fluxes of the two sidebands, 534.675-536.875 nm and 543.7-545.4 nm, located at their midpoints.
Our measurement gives 0.04 mag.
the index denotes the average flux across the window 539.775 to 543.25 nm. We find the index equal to 14.8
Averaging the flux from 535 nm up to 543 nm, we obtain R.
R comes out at 15.3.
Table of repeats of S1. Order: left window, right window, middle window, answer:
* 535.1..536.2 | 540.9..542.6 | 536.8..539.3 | 0.01 mag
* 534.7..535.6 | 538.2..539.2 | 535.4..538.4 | -0.04 mag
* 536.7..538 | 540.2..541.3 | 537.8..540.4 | 0.00 mag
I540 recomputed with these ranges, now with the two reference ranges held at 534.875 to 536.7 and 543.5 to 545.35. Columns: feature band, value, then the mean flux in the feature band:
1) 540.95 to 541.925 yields 0.00 mag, 15.7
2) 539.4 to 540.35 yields 0.13 mag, 13.9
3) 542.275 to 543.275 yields 0.05 mag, 14.9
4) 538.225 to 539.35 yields 0.04 mag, 15.2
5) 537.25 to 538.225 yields -0.01 mag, 16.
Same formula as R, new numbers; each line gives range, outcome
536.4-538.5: 15.8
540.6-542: 15.3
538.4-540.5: 14.4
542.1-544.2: 15.1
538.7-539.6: 15.1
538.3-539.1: 15.2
